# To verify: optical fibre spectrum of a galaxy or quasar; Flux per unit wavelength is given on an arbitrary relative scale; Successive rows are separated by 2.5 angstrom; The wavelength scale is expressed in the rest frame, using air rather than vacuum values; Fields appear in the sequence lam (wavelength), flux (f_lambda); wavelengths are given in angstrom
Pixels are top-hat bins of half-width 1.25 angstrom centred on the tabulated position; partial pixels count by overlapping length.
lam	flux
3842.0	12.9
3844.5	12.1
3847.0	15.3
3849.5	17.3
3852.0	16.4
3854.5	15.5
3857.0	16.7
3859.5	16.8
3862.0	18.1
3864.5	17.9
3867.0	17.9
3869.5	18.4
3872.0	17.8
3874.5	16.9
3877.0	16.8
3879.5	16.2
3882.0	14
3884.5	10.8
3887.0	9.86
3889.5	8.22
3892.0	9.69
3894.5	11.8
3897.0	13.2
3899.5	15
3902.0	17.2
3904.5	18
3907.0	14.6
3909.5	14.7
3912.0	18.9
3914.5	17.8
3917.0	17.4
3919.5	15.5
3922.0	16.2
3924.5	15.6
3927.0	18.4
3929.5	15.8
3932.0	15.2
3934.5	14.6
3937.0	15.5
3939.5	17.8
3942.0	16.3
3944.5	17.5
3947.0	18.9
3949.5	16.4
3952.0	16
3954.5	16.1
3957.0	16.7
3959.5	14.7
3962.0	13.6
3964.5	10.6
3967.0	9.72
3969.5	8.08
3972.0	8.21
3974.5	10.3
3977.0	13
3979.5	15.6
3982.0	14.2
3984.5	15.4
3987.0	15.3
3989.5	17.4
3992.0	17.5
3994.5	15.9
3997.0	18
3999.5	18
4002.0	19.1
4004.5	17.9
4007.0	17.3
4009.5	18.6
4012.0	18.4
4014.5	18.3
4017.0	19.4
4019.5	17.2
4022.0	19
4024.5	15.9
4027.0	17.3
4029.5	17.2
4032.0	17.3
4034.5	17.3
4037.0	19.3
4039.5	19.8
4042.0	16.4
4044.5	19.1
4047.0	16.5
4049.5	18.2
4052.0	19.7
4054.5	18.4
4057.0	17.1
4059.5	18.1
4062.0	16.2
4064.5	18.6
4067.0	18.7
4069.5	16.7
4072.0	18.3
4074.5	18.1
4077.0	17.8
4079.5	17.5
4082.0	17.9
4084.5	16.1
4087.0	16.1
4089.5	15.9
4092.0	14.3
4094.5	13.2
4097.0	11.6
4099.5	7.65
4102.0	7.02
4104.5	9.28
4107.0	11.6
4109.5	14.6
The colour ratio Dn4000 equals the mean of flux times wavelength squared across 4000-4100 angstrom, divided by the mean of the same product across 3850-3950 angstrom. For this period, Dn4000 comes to 1.18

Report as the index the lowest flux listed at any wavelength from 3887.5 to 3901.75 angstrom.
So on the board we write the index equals 8.22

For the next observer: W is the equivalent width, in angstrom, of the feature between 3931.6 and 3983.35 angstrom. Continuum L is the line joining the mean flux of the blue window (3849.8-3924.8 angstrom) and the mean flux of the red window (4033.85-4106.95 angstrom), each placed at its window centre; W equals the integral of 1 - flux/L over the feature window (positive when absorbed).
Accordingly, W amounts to 5.0 angstrom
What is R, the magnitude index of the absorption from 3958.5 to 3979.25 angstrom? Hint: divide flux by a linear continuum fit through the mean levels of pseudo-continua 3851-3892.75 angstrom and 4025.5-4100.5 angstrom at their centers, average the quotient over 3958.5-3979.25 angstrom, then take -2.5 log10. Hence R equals 0.39 mag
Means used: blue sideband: 15.2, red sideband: 16.9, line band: 11.2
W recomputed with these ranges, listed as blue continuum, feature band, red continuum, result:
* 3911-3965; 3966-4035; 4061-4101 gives 0.4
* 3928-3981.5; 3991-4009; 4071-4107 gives -4.3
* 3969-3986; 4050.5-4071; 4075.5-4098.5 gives -4.4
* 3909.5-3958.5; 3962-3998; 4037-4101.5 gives 6.8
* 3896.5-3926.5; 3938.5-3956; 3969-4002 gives -1.6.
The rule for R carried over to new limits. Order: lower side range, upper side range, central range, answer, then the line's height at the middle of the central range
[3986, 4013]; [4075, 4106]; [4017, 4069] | -0.14 mag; 15.8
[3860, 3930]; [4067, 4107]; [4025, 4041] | -0.21 mag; 14.8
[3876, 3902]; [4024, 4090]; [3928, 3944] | -0.13 mag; 14.1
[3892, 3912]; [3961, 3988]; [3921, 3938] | -0.15 mag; 13.8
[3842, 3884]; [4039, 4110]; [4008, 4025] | -0.14 mag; 16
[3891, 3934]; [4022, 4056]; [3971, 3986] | 0.29 mag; 16.8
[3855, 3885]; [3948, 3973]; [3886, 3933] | 0.01 mag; 15.1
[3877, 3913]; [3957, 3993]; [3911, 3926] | -0.23 mag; 13.6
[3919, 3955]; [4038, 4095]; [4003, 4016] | -0.07 mag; 17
